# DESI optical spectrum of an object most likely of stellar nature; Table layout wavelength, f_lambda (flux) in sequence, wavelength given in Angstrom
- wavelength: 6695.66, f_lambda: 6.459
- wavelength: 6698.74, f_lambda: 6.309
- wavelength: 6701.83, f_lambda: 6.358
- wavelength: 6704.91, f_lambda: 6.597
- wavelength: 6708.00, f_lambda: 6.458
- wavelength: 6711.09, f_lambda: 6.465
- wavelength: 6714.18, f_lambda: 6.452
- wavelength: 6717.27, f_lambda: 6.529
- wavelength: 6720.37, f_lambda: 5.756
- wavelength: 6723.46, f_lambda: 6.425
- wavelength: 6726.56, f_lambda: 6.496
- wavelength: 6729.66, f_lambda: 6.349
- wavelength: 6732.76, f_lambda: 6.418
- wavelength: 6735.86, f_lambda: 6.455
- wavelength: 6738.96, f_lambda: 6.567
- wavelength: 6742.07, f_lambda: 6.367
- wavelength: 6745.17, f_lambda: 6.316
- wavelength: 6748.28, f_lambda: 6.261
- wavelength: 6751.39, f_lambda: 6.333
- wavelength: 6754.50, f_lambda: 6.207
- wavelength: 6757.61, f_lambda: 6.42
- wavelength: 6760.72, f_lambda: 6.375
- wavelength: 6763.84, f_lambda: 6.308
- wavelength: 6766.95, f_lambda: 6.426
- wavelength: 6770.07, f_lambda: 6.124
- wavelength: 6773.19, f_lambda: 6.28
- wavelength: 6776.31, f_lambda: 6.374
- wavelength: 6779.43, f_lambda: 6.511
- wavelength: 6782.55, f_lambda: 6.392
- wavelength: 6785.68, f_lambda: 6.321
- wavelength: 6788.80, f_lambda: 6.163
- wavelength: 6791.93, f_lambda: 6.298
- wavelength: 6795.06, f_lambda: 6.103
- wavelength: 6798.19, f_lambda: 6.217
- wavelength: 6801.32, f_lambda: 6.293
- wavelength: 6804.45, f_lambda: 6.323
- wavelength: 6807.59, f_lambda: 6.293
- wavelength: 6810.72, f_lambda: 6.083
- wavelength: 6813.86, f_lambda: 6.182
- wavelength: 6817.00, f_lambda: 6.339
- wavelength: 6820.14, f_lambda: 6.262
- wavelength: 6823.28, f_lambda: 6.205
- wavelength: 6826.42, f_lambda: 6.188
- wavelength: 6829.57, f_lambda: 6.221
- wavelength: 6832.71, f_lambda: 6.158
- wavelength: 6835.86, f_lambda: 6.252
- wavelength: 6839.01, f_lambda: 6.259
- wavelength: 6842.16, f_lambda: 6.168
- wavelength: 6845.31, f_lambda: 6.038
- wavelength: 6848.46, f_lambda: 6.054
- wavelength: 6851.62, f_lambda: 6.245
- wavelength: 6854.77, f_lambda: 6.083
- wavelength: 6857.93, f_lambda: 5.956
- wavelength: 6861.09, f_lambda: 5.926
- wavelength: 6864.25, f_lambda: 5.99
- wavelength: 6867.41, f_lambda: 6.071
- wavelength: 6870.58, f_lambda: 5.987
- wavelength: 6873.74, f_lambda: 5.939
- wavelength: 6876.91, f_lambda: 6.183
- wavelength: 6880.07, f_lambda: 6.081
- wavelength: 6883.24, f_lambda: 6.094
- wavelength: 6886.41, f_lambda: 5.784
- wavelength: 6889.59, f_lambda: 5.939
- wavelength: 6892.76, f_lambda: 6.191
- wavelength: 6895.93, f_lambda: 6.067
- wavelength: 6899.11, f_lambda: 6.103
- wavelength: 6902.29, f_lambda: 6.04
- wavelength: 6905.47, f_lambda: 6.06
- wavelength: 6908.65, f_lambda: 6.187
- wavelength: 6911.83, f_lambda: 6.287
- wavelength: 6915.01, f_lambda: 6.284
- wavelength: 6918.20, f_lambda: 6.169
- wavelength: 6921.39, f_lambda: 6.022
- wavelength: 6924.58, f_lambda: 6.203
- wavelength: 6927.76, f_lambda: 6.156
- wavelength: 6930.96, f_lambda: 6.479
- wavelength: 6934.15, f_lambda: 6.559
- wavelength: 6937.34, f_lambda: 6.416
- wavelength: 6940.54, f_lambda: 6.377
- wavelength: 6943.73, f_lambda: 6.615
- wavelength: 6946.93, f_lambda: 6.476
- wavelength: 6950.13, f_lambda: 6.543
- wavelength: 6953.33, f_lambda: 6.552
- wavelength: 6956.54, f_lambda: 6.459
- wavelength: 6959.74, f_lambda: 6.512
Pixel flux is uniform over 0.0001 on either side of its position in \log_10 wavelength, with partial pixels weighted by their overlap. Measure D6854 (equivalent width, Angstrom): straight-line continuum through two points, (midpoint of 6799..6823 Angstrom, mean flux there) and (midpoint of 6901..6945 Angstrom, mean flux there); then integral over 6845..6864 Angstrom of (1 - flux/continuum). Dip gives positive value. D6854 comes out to 0.6 Angstrom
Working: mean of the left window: 6.25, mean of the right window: 6.28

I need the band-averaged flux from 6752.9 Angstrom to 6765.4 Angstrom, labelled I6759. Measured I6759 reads 6.33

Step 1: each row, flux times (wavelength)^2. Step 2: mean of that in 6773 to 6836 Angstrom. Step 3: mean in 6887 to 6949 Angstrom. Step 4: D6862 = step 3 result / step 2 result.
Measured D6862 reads 1.03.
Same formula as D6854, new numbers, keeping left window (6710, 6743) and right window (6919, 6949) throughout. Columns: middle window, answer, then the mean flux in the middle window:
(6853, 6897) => 2.4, 6.02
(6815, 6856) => 1.2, 6.19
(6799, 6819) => 0.4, 6.25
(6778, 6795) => 0.2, 6.31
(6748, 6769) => 0.2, 6.33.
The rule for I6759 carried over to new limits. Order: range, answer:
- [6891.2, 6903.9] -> 6.1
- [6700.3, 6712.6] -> 6.47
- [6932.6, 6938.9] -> 6.49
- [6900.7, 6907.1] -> 6.05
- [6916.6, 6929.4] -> 6.13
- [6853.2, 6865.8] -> 5.99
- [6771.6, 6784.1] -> 6.39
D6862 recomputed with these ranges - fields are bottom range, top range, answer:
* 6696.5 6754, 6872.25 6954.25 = 1.03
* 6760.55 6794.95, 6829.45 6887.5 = 0.99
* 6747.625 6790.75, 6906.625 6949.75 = 1.05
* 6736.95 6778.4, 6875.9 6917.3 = 1.00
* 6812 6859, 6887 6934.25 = 1.02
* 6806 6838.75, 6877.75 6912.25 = 1.00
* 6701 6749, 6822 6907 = 0.99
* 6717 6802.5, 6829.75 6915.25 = 1.00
